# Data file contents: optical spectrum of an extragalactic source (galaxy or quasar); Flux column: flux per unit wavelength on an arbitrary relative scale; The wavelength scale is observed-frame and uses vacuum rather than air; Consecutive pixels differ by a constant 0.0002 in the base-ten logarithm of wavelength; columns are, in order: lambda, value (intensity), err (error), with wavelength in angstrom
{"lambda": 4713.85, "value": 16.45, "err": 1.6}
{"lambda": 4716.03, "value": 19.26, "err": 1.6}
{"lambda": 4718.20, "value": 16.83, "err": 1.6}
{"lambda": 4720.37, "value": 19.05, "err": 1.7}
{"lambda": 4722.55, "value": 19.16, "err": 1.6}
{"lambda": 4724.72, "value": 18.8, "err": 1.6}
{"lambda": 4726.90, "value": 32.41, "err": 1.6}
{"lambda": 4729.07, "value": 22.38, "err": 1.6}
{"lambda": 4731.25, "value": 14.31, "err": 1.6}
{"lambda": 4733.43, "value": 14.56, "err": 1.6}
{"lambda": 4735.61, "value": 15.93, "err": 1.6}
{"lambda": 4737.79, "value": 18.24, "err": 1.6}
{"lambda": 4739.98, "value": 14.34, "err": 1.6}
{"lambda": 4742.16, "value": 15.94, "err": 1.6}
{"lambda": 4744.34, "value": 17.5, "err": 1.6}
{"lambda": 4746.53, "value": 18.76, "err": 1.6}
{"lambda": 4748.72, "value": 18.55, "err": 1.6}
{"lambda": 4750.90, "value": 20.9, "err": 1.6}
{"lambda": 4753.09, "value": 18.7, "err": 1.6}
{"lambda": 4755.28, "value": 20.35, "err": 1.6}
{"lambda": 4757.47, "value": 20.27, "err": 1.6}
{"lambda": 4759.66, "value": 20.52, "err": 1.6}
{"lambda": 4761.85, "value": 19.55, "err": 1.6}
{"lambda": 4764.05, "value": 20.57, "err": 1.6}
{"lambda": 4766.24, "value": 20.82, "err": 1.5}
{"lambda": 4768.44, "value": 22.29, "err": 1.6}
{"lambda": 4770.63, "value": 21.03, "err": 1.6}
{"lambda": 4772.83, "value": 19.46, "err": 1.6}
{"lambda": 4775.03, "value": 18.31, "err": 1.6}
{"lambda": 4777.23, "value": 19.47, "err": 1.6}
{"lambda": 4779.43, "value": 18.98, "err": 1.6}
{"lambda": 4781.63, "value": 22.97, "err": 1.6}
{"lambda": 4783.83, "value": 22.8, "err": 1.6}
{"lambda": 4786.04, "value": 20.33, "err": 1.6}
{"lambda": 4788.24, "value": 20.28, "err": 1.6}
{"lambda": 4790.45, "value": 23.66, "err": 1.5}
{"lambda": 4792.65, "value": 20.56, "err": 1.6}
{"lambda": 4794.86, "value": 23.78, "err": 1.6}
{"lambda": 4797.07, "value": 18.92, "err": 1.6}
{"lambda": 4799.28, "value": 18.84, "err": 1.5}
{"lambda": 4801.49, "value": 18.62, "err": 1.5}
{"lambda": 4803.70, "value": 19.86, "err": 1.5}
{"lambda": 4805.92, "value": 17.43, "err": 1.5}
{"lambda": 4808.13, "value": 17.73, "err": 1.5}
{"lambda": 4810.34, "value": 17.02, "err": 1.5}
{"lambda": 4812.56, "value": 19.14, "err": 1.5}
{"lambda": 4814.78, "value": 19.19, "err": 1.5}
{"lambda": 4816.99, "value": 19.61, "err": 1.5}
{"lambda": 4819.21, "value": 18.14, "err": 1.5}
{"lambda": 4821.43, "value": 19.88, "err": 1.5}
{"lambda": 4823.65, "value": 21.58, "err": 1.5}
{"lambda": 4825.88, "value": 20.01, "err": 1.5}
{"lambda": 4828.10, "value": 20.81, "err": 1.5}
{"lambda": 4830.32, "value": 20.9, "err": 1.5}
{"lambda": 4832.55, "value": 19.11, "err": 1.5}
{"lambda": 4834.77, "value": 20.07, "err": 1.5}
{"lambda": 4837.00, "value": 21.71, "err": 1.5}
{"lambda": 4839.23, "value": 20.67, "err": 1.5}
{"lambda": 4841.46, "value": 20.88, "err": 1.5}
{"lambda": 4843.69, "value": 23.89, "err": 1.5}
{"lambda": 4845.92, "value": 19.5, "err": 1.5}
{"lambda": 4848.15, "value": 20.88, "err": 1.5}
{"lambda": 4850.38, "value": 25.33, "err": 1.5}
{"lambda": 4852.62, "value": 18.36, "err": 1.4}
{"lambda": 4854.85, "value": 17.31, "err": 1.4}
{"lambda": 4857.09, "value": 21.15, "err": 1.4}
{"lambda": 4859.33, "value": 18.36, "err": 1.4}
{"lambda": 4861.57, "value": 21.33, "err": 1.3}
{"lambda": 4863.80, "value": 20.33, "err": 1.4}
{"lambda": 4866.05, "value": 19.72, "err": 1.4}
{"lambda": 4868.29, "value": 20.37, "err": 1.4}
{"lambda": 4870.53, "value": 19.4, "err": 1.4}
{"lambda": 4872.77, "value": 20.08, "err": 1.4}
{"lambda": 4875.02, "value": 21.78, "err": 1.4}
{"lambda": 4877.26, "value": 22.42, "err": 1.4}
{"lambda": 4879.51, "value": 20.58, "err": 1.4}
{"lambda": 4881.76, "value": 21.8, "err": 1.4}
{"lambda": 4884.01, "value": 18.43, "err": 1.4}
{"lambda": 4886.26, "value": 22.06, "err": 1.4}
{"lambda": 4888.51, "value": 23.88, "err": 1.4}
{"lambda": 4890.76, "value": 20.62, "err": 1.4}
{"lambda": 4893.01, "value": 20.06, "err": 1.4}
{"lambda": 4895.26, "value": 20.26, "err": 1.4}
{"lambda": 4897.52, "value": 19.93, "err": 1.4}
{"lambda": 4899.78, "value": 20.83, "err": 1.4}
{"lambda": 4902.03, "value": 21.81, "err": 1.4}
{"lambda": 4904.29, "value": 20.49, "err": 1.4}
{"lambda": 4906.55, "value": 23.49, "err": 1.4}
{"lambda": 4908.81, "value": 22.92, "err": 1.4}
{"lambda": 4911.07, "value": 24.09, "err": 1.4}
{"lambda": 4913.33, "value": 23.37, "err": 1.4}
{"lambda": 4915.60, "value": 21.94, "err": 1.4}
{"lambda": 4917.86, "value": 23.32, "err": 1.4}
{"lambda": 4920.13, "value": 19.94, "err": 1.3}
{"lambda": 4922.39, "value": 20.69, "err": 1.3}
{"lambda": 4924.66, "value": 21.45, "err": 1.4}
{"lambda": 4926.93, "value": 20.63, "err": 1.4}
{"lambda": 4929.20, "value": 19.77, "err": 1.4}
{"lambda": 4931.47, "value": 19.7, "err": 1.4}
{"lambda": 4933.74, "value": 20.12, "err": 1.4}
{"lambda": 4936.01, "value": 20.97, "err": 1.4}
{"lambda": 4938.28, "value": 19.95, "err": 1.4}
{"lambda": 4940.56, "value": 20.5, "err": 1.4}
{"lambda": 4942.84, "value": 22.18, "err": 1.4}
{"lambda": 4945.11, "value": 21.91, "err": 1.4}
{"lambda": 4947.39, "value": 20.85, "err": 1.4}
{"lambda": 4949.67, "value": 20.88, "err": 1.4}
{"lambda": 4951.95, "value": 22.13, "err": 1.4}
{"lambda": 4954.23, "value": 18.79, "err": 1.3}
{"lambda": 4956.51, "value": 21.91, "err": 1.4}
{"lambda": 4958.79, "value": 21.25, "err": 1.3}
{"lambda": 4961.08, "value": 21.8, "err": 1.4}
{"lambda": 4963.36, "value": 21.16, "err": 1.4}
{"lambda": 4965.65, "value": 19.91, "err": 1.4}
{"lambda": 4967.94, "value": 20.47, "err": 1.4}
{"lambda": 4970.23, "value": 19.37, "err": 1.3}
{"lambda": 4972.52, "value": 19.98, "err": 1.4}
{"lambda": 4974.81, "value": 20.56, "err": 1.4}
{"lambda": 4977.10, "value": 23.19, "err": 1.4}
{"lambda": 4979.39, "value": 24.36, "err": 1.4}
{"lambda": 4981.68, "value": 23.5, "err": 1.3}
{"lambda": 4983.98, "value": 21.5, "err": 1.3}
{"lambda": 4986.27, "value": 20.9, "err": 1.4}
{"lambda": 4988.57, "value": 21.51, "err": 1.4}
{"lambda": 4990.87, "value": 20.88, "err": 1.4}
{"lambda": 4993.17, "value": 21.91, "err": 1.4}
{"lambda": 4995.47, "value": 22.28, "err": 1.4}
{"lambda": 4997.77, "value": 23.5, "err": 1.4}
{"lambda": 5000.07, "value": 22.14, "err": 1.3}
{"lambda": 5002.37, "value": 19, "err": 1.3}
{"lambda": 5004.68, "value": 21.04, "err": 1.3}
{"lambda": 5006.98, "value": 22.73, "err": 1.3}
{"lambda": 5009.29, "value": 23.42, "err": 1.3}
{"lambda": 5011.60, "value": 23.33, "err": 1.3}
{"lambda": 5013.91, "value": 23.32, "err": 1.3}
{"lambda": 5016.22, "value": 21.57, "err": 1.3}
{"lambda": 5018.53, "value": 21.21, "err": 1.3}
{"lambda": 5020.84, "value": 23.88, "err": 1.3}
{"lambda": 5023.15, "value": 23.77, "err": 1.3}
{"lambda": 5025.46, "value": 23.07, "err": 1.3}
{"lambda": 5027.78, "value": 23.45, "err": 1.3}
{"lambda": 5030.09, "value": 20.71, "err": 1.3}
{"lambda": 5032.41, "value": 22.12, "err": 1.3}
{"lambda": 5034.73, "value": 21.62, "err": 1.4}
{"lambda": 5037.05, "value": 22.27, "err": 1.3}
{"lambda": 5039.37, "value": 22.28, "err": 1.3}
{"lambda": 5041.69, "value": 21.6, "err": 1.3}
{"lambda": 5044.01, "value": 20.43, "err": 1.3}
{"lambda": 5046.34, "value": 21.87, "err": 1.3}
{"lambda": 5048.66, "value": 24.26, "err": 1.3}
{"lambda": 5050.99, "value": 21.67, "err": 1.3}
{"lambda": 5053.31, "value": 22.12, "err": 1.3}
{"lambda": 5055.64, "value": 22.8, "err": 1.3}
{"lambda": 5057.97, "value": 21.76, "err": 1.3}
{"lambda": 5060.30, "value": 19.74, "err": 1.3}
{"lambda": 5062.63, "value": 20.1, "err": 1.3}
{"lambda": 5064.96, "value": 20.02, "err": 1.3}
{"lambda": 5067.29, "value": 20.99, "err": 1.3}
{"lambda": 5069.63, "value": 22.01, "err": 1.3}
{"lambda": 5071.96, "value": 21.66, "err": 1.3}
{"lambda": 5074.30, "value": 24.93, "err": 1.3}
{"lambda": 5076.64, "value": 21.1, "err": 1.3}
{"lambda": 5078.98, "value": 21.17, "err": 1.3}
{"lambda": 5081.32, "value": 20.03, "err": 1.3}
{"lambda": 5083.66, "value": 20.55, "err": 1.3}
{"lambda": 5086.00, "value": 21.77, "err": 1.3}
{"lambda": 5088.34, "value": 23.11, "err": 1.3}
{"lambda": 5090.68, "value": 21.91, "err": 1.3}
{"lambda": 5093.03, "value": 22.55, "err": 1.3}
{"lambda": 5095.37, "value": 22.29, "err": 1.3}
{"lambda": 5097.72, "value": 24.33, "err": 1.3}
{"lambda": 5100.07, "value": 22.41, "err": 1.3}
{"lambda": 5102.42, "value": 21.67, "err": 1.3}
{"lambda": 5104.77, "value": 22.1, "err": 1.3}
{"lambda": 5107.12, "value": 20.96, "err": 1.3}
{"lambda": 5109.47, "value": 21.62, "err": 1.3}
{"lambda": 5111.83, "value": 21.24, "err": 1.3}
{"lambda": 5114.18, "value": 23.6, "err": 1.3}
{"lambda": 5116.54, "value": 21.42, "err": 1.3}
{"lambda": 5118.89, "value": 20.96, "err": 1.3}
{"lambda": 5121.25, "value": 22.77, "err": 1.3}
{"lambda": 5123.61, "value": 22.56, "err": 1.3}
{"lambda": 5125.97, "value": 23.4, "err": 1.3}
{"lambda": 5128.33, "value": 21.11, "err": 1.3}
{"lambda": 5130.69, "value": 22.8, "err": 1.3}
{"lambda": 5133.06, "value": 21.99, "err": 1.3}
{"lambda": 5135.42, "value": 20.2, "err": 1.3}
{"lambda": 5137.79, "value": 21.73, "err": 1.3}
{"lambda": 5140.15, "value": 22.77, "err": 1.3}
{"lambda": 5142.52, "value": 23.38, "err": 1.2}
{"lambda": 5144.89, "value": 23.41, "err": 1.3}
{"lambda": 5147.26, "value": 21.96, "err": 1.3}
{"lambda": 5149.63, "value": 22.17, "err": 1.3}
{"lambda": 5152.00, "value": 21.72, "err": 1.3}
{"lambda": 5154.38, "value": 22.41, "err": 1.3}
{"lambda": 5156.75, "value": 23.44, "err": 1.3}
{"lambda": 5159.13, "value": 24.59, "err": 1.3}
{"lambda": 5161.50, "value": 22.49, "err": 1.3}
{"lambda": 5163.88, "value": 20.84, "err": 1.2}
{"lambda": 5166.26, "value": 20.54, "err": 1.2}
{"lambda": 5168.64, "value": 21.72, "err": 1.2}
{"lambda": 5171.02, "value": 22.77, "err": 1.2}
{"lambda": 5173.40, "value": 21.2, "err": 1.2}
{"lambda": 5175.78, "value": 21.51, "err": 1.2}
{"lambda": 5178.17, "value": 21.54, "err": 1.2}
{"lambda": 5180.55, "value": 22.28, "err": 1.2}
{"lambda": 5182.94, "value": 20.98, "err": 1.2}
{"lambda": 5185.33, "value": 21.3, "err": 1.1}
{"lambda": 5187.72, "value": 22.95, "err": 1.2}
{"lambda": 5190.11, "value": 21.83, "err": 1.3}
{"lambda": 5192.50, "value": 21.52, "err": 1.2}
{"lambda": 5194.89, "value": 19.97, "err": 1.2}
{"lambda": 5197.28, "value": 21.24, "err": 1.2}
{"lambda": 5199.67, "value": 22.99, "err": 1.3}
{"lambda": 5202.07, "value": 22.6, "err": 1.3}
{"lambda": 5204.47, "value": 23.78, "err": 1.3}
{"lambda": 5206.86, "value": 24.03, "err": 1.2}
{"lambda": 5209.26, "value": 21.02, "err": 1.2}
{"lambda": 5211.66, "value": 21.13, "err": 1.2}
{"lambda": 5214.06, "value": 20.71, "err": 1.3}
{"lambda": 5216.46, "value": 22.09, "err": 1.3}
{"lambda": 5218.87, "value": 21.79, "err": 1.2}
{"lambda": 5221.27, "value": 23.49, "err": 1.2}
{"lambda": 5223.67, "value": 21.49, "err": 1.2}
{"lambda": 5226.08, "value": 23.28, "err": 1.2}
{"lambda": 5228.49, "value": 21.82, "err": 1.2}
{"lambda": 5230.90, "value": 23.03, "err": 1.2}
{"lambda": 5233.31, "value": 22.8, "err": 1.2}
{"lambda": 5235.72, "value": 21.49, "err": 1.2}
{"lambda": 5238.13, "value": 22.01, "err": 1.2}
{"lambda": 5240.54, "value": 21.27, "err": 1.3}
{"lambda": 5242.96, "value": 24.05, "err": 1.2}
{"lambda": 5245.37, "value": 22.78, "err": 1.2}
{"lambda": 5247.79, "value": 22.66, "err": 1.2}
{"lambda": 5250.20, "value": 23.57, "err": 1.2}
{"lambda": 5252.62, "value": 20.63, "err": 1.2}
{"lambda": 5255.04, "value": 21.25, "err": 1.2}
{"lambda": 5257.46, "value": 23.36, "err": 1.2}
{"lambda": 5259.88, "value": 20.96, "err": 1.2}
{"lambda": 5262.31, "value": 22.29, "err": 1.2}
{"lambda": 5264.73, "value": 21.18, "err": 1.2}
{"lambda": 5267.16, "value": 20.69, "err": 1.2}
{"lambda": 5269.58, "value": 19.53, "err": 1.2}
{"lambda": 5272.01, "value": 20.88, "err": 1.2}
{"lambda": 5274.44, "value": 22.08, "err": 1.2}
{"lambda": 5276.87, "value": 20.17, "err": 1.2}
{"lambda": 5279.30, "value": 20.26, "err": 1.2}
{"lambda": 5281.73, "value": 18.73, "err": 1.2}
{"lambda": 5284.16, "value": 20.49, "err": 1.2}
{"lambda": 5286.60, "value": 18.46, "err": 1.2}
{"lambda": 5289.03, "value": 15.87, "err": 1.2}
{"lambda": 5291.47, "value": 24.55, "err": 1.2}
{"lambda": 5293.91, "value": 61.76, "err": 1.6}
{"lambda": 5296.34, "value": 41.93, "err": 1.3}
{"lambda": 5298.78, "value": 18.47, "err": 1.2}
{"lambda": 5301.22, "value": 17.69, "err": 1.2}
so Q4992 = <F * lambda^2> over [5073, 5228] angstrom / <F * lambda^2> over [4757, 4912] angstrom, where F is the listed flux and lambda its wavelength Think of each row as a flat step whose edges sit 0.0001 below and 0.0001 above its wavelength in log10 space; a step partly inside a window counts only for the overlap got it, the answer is 1.22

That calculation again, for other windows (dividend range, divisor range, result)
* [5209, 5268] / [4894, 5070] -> 1.13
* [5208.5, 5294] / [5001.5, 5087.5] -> 1.09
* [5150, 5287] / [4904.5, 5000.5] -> 1.13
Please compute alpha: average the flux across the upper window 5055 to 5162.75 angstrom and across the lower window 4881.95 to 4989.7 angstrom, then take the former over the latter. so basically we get 1.04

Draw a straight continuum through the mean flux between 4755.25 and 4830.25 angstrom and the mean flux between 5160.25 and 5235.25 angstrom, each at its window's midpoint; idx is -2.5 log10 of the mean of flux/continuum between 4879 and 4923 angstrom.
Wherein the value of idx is -0.050 mag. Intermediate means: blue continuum 20.1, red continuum 22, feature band 21.6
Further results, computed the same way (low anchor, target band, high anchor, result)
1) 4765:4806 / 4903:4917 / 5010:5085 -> -0.08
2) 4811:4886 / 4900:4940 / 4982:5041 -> -0.01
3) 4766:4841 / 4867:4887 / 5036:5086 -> -0.01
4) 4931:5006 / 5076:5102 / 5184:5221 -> -0.02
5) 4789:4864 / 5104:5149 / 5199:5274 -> -0.03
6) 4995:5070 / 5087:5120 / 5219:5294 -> 0.00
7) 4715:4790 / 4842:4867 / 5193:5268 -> -0.03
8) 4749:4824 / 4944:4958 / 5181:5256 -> -0.01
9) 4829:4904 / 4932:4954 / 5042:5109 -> 0.01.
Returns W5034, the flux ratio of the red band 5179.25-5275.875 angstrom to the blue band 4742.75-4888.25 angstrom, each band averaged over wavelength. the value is 1.09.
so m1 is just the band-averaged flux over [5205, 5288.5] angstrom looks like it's 21.6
